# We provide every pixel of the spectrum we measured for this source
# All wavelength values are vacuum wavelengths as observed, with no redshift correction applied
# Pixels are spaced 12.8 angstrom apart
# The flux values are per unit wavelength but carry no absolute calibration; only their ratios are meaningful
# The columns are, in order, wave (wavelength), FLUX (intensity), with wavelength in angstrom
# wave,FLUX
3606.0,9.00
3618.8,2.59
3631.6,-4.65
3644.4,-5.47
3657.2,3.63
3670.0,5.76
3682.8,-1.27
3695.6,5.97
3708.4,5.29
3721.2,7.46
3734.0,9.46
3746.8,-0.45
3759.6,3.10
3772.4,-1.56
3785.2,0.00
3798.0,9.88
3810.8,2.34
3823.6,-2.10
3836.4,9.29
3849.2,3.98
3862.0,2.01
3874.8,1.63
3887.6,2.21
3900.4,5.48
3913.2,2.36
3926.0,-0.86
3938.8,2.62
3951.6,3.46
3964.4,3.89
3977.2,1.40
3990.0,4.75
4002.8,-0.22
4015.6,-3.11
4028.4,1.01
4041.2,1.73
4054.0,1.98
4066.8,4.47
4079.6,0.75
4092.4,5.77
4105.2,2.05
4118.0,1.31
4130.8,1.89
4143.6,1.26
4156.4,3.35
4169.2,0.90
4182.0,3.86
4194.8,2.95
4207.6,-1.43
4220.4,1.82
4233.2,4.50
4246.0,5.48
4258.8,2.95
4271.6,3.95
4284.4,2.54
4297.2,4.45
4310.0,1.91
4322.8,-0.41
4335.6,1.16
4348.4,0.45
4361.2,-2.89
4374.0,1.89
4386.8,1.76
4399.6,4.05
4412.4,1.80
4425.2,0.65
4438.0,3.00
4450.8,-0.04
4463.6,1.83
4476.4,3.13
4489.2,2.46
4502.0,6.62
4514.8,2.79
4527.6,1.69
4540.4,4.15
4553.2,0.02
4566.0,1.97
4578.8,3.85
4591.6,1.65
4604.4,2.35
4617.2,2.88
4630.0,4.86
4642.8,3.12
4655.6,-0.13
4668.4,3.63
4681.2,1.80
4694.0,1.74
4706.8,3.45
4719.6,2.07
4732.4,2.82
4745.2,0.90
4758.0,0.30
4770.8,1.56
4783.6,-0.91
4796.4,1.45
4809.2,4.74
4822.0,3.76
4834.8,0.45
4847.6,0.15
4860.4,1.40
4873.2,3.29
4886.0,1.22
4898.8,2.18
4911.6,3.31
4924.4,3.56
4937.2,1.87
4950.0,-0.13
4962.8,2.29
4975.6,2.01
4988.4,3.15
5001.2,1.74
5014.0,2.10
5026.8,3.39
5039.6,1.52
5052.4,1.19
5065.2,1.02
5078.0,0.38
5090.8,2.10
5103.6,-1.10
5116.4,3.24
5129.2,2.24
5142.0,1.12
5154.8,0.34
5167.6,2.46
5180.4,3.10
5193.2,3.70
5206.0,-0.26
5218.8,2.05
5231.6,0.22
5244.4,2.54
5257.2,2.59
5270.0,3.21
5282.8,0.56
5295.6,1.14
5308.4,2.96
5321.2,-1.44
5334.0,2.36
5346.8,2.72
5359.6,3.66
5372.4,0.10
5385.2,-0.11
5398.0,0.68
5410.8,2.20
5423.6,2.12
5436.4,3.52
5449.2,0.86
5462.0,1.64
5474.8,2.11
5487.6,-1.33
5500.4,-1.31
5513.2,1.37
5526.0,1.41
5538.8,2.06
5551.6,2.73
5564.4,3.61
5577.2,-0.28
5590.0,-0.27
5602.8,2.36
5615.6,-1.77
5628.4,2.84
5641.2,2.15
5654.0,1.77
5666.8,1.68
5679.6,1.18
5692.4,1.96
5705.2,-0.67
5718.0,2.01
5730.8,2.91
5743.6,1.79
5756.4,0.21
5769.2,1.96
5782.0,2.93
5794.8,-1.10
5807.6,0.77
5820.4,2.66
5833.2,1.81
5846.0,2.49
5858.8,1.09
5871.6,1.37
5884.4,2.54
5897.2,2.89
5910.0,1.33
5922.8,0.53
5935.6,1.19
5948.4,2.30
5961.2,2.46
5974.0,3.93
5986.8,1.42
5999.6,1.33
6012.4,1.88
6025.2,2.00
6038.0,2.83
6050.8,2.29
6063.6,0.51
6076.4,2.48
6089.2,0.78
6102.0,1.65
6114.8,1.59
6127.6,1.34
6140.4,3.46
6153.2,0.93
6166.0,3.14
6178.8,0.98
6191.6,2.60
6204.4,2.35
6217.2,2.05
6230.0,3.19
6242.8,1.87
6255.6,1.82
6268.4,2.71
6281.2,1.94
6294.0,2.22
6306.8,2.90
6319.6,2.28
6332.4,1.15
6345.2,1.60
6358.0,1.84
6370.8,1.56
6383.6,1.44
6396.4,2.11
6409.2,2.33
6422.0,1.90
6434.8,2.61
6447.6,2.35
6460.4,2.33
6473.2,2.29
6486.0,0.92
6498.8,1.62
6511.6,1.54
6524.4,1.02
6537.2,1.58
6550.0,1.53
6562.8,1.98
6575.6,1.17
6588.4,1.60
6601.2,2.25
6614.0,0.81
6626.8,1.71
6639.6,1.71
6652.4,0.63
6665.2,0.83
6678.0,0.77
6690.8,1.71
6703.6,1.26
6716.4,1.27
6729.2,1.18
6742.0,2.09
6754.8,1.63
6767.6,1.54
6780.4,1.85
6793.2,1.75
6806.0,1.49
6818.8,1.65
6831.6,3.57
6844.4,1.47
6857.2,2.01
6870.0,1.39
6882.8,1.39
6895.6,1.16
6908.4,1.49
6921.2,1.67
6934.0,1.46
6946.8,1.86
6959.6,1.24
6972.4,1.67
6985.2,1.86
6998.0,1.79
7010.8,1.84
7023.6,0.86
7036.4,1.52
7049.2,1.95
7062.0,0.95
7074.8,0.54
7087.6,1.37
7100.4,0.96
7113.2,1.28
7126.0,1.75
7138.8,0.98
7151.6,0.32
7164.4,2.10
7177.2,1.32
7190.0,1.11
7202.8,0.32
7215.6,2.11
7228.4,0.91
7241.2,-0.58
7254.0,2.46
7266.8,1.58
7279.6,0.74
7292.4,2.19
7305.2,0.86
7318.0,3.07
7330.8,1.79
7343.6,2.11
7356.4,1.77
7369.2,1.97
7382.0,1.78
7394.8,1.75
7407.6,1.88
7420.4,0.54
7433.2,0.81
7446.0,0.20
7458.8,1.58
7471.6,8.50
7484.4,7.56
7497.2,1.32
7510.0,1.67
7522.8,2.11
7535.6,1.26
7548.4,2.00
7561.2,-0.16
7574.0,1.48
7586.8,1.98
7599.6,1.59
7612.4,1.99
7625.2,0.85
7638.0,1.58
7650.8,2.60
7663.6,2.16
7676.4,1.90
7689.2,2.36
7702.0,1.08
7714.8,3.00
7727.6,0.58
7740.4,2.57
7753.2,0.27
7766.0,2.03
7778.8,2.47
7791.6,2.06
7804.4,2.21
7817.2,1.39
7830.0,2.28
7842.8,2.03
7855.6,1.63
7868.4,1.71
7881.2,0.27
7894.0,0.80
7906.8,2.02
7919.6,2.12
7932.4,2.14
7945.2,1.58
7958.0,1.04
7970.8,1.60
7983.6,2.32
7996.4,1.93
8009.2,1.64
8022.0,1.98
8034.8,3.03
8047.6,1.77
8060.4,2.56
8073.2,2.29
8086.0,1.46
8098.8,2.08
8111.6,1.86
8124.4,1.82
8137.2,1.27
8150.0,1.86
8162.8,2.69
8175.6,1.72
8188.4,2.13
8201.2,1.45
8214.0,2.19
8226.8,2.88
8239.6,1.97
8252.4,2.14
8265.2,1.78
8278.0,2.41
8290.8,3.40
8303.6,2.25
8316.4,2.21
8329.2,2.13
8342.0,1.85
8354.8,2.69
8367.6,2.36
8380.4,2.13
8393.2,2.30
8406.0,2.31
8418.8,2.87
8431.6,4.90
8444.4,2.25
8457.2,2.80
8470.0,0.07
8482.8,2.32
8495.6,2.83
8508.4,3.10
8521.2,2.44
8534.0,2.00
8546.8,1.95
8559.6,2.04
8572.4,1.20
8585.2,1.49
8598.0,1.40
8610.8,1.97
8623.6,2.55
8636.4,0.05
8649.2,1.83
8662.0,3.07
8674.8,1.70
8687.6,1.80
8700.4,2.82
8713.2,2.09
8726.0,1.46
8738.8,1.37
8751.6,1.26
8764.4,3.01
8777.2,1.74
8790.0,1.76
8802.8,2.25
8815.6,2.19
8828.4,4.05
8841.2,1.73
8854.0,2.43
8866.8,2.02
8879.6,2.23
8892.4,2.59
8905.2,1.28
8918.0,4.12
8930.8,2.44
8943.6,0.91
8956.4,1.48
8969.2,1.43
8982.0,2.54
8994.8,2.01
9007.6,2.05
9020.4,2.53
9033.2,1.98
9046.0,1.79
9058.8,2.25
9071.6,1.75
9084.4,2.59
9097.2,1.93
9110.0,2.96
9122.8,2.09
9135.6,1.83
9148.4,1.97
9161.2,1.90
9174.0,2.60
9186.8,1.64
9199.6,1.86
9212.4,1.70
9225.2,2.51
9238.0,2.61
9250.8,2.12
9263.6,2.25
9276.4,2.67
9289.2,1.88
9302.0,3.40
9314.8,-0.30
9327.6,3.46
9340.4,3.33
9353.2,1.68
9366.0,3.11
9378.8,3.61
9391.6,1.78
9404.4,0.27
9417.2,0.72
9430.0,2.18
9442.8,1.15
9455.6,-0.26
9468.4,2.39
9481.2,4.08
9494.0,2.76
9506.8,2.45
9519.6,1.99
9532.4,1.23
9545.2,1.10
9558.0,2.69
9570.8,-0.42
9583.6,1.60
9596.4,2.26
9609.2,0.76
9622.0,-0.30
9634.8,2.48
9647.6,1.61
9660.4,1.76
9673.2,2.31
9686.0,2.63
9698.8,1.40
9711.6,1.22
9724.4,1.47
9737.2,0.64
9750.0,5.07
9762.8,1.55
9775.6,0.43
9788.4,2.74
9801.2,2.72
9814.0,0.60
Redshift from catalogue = 1.01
